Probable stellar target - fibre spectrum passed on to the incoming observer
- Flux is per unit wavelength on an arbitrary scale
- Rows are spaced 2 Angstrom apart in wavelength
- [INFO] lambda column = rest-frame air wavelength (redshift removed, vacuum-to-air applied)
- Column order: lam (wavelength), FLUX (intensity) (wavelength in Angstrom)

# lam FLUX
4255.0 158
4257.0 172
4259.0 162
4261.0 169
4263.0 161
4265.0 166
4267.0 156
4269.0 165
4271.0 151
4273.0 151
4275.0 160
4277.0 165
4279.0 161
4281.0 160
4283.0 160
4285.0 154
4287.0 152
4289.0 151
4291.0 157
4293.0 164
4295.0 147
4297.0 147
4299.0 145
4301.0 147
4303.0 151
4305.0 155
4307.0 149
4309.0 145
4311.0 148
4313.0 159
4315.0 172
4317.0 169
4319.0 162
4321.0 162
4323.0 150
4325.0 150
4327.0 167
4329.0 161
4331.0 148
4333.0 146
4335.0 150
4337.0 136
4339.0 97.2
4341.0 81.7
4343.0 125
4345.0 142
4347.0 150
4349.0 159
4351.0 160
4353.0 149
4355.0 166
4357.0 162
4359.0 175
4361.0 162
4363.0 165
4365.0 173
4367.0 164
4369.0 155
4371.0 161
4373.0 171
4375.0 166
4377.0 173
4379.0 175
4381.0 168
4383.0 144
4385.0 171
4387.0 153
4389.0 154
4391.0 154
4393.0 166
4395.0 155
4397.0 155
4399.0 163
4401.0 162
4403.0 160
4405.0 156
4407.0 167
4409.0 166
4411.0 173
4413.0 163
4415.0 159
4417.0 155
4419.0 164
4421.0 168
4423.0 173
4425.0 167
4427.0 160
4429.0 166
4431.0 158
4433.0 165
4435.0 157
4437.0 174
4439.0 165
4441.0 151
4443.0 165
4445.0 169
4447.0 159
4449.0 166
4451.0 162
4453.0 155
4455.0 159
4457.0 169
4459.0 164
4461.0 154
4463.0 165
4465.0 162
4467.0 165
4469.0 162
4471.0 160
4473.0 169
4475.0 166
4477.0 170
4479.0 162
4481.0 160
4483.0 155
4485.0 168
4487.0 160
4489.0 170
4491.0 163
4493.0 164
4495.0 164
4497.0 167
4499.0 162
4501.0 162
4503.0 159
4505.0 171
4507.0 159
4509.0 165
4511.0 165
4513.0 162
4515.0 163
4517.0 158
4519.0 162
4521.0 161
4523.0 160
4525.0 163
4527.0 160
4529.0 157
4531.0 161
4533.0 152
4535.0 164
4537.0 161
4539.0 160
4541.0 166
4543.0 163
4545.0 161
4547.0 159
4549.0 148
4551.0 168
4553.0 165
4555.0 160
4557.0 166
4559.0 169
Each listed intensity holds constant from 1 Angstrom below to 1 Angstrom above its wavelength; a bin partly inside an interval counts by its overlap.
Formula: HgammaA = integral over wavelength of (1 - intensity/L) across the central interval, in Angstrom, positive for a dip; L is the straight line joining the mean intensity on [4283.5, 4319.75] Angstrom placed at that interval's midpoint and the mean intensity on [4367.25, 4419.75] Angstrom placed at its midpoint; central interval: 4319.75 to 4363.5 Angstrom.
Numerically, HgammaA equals 2.6 Angstrom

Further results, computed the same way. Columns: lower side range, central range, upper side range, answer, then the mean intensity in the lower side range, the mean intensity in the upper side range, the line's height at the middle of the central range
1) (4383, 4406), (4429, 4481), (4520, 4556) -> -1.20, 158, 160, 159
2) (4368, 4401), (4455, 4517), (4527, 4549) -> -1.16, 162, 160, 160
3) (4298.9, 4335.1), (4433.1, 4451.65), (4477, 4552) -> -0.46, 155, 162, 159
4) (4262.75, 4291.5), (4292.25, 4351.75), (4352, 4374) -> 4.79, 158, 164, 161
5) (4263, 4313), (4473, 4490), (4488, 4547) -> -0.33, 155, 162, 161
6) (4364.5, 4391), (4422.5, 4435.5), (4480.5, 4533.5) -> -0.07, 163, 162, 163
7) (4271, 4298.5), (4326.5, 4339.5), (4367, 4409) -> 1.14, 156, 162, 158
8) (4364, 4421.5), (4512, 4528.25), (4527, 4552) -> -0.07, 163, 160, 160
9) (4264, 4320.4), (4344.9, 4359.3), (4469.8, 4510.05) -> 0.04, 156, 164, 158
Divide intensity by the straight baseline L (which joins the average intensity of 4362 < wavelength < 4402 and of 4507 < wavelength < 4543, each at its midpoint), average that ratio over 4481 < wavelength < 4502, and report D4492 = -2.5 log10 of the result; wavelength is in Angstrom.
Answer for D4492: -0.01 mag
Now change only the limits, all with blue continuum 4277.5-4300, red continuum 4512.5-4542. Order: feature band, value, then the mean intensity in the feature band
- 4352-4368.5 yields -0.05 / 164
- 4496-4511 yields -0.02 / 164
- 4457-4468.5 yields -0.02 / 163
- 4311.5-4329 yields -0.04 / 161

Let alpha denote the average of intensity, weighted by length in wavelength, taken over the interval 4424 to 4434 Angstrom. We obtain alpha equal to 163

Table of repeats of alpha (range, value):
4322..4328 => 156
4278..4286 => 159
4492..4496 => 164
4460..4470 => 162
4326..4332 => 159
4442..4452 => 164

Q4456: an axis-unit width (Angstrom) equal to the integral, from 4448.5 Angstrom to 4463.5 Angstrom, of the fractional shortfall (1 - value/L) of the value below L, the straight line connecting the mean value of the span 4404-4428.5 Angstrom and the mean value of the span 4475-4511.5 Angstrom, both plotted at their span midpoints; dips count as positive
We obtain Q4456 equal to 0.23 Angstrom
